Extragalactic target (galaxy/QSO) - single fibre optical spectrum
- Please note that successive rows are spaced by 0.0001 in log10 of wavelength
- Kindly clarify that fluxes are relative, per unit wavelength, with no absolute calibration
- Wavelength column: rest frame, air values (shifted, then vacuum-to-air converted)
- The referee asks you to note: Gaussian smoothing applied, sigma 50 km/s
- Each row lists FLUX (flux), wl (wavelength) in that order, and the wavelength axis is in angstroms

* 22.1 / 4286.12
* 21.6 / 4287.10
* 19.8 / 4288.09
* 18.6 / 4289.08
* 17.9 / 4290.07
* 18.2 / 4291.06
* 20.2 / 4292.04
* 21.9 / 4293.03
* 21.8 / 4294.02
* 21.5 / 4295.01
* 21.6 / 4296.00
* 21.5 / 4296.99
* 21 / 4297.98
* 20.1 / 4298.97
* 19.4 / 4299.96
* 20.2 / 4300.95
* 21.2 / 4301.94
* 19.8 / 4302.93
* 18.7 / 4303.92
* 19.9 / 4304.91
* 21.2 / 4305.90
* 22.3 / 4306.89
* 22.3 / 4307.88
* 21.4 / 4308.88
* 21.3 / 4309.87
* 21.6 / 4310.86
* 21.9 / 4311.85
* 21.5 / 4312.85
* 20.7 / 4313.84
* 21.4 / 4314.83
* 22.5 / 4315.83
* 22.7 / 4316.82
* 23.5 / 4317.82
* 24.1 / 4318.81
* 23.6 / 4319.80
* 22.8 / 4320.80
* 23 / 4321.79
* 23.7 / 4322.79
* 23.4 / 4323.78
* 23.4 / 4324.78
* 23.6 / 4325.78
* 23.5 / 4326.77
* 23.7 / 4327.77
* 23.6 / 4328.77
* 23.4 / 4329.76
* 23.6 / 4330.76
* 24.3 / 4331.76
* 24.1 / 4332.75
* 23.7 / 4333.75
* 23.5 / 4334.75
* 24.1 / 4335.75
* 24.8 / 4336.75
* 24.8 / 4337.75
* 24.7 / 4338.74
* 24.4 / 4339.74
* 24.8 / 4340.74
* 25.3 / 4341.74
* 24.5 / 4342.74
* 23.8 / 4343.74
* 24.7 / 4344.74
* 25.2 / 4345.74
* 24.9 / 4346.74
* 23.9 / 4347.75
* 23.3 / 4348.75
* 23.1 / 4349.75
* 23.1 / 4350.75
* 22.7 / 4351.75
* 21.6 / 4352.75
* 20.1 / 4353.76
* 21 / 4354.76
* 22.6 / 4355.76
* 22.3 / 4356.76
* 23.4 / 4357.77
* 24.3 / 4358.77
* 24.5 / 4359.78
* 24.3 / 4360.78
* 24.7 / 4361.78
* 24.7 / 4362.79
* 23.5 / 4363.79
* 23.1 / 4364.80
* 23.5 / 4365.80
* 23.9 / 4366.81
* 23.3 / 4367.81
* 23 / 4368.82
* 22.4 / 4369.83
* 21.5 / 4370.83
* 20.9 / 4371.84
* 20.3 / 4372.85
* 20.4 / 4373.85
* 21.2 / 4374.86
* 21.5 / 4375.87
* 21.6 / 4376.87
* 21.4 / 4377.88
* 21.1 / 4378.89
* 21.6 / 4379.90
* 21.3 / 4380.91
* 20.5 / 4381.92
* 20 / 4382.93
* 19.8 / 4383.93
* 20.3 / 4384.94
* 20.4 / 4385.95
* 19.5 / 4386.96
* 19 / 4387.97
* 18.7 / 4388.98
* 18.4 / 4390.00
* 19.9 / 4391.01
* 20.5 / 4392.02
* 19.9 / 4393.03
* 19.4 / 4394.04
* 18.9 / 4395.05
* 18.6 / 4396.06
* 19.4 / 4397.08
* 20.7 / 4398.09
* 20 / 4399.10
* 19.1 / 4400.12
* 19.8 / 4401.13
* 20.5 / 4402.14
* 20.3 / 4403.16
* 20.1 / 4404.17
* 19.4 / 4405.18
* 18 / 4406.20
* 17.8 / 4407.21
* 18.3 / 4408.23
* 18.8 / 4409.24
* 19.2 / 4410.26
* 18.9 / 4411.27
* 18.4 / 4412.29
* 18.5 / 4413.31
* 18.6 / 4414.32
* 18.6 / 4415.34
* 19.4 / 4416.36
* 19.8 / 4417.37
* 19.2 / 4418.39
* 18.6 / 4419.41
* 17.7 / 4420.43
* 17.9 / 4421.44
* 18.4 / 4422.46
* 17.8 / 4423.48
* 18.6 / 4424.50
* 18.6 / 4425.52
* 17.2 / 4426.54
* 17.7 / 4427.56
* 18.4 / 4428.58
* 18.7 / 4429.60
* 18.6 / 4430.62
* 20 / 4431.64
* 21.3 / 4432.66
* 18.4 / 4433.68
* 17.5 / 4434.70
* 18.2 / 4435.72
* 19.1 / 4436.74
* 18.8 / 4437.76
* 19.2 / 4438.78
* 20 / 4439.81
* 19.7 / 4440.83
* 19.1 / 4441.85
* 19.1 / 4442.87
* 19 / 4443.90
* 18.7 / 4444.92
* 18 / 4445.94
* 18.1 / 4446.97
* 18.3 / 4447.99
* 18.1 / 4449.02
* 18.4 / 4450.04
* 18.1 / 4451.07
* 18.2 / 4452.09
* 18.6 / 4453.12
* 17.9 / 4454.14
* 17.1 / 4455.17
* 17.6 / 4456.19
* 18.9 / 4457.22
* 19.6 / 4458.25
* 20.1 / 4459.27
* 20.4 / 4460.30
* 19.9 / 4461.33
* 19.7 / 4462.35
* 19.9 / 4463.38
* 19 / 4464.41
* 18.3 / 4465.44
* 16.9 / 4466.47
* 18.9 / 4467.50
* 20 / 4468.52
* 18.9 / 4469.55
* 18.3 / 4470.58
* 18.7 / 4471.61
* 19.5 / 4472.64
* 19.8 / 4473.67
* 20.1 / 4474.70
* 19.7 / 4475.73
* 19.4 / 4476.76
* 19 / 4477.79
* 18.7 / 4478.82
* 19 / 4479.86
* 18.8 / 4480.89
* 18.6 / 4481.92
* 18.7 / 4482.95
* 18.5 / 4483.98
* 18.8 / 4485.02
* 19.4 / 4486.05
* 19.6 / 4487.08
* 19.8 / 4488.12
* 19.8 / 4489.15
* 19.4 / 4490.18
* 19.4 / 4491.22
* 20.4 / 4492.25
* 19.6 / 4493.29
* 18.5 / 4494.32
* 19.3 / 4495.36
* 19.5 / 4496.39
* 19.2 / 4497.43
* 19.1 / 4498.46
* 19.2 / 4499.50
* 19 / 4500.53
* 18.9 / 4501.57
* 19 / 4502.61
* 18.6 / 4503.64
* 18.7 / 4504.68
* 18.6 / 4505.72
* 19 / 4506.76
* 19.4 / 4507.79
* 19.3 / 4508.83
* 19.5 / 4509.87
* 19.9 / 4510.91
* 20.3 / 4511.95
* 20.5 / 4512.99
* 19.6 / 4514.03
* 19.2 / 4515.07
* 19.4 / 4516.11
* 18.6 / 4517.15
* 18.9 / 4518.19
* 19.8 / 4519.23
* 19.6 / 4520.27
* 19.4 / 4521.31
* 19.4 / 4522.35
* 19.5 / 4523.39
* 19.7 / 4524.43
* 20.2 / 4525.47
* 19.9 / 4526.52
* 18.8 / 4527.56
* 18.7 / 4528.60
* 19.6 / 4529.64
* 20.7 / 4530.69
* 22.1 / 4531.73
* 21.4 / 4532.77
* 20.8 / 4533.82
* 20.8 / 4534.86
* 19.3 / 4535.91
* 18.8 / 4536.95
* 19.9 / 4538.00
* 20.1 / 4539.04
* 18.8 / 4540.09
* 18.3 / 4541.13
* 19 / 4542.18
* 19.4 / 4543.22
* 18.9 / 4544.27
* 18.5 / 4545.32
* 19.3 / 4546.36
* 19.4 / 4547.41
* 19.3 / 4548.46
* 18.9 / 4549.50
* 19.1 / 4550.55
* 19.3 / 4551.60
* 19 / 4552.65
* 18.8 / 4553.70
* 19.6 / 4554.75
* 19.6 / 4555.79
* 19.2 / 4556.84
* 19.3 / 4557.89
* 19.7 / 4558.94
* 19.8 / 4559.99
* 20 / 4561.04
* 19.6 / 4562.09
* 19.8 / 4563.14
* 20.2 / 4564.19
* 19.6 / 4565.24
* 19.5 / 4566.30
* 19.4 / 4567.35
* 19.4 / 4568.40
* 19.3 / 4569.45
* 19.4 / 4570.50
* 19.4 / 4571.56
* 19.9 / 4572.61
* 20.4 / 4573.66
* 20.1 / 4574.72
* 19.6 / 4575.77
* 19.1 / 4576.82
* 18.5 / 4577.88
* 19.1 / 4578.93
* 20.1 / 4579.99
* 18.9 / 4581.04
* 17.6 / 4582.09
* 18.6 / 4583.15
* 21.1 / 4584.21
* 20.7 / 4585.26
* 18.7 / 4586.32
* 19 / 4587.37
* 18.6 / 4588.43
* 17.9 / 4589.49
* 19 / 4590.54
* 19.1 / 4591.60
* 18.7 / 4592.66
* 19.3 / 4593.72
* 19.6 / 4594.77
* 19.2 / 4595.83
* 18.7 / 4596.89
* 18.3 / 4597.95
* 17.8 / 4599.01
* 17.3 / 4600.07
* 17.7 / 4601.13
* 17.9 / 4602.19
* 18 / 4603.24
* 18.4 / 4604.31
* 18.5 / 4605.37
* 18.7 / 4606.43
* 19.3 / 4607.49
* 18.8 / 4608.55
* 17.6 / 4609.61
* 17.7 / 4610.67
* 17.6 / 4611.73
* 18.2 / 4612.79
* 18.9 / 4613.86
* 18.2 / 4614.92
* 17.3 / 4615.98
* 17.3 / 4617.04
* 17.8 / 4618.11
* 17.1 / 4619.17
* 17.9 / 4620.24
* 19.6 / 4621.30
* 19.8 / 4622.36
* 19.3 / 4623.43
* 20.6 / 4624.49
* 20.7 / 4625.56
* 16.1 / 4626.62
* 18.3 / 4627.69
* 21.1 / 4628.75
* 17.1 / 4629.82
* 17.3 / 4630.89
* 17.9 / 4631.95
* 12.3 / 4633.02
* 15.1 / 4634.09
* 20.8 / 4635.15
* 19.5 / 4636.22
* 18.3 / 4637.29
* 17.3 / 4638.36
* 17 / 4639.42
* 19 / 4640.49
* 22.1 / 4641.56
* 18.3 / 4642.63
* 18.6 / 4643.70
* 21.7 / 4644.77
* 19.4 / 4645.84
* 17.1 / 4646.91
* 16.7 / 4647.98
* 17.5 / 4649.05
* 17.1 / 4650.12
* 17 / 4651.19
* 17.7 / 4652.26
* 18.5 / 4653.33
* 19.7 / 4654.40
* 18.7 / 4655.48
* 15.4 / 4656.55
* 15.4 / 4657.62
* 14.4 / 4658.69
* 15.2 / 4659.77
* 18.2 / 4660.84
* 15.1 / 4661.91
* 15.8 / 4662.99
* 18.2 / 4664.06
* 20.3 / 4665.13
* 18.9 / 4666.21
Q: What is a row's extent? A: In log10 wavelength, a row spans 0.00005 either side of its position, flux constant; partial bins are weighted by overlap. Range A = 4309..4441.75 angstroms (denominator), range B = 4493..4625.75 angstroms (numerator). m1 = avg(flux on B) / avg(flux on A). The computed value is 0.9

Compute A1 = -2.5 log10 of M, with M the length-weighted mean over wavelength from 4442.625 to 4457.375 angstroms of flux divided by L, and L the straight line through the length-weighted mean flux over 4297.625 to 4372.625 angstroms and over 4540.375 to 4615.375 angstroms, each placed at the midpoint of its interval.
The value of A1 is 0.16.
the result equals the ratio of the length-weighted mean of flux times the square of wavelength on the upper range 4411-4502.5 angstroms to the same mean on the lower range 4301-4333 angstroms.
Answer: 0.90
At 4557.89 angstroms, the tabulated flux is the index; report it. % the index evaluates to 19.3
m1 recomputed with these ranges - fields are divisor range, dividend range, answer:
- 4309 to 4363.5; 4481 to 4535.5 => 0.83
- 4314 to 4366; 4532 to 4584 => 0.82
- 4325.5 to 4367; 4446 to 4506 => 0.80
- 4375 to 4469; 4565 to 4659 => 0.97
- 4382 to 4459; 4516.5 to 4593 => 1.03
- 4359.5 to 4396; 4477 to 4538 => 0.91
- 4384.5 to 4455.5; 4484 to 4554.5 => 1.03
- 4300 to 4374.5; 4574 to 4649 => 0.81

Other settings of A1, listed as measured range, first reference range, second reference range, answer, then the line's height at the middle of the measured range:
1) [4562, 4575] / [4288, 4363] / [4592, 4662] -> -0.040 mag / 19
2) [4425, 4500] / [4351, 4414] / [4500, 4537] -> 0.064 mag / 20.1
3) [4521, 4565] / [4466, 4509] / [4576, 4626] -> -0.038 mag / 18.9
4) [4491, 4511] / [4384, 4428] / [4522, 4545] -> 0.020 mag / 19.5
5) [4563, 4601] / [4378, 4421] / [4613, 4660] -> -0.047 mag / 18.3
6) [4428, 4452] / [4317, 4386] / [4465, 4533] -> 0.109 mag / 20.8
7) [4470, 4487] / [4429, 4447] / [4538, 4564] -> 0.002 mag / 19.1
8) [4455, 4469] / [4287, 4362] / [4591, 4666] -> 0.079 mag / 20.5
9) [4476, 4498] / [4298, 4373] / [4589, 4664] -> 0.063 mag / 20.4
